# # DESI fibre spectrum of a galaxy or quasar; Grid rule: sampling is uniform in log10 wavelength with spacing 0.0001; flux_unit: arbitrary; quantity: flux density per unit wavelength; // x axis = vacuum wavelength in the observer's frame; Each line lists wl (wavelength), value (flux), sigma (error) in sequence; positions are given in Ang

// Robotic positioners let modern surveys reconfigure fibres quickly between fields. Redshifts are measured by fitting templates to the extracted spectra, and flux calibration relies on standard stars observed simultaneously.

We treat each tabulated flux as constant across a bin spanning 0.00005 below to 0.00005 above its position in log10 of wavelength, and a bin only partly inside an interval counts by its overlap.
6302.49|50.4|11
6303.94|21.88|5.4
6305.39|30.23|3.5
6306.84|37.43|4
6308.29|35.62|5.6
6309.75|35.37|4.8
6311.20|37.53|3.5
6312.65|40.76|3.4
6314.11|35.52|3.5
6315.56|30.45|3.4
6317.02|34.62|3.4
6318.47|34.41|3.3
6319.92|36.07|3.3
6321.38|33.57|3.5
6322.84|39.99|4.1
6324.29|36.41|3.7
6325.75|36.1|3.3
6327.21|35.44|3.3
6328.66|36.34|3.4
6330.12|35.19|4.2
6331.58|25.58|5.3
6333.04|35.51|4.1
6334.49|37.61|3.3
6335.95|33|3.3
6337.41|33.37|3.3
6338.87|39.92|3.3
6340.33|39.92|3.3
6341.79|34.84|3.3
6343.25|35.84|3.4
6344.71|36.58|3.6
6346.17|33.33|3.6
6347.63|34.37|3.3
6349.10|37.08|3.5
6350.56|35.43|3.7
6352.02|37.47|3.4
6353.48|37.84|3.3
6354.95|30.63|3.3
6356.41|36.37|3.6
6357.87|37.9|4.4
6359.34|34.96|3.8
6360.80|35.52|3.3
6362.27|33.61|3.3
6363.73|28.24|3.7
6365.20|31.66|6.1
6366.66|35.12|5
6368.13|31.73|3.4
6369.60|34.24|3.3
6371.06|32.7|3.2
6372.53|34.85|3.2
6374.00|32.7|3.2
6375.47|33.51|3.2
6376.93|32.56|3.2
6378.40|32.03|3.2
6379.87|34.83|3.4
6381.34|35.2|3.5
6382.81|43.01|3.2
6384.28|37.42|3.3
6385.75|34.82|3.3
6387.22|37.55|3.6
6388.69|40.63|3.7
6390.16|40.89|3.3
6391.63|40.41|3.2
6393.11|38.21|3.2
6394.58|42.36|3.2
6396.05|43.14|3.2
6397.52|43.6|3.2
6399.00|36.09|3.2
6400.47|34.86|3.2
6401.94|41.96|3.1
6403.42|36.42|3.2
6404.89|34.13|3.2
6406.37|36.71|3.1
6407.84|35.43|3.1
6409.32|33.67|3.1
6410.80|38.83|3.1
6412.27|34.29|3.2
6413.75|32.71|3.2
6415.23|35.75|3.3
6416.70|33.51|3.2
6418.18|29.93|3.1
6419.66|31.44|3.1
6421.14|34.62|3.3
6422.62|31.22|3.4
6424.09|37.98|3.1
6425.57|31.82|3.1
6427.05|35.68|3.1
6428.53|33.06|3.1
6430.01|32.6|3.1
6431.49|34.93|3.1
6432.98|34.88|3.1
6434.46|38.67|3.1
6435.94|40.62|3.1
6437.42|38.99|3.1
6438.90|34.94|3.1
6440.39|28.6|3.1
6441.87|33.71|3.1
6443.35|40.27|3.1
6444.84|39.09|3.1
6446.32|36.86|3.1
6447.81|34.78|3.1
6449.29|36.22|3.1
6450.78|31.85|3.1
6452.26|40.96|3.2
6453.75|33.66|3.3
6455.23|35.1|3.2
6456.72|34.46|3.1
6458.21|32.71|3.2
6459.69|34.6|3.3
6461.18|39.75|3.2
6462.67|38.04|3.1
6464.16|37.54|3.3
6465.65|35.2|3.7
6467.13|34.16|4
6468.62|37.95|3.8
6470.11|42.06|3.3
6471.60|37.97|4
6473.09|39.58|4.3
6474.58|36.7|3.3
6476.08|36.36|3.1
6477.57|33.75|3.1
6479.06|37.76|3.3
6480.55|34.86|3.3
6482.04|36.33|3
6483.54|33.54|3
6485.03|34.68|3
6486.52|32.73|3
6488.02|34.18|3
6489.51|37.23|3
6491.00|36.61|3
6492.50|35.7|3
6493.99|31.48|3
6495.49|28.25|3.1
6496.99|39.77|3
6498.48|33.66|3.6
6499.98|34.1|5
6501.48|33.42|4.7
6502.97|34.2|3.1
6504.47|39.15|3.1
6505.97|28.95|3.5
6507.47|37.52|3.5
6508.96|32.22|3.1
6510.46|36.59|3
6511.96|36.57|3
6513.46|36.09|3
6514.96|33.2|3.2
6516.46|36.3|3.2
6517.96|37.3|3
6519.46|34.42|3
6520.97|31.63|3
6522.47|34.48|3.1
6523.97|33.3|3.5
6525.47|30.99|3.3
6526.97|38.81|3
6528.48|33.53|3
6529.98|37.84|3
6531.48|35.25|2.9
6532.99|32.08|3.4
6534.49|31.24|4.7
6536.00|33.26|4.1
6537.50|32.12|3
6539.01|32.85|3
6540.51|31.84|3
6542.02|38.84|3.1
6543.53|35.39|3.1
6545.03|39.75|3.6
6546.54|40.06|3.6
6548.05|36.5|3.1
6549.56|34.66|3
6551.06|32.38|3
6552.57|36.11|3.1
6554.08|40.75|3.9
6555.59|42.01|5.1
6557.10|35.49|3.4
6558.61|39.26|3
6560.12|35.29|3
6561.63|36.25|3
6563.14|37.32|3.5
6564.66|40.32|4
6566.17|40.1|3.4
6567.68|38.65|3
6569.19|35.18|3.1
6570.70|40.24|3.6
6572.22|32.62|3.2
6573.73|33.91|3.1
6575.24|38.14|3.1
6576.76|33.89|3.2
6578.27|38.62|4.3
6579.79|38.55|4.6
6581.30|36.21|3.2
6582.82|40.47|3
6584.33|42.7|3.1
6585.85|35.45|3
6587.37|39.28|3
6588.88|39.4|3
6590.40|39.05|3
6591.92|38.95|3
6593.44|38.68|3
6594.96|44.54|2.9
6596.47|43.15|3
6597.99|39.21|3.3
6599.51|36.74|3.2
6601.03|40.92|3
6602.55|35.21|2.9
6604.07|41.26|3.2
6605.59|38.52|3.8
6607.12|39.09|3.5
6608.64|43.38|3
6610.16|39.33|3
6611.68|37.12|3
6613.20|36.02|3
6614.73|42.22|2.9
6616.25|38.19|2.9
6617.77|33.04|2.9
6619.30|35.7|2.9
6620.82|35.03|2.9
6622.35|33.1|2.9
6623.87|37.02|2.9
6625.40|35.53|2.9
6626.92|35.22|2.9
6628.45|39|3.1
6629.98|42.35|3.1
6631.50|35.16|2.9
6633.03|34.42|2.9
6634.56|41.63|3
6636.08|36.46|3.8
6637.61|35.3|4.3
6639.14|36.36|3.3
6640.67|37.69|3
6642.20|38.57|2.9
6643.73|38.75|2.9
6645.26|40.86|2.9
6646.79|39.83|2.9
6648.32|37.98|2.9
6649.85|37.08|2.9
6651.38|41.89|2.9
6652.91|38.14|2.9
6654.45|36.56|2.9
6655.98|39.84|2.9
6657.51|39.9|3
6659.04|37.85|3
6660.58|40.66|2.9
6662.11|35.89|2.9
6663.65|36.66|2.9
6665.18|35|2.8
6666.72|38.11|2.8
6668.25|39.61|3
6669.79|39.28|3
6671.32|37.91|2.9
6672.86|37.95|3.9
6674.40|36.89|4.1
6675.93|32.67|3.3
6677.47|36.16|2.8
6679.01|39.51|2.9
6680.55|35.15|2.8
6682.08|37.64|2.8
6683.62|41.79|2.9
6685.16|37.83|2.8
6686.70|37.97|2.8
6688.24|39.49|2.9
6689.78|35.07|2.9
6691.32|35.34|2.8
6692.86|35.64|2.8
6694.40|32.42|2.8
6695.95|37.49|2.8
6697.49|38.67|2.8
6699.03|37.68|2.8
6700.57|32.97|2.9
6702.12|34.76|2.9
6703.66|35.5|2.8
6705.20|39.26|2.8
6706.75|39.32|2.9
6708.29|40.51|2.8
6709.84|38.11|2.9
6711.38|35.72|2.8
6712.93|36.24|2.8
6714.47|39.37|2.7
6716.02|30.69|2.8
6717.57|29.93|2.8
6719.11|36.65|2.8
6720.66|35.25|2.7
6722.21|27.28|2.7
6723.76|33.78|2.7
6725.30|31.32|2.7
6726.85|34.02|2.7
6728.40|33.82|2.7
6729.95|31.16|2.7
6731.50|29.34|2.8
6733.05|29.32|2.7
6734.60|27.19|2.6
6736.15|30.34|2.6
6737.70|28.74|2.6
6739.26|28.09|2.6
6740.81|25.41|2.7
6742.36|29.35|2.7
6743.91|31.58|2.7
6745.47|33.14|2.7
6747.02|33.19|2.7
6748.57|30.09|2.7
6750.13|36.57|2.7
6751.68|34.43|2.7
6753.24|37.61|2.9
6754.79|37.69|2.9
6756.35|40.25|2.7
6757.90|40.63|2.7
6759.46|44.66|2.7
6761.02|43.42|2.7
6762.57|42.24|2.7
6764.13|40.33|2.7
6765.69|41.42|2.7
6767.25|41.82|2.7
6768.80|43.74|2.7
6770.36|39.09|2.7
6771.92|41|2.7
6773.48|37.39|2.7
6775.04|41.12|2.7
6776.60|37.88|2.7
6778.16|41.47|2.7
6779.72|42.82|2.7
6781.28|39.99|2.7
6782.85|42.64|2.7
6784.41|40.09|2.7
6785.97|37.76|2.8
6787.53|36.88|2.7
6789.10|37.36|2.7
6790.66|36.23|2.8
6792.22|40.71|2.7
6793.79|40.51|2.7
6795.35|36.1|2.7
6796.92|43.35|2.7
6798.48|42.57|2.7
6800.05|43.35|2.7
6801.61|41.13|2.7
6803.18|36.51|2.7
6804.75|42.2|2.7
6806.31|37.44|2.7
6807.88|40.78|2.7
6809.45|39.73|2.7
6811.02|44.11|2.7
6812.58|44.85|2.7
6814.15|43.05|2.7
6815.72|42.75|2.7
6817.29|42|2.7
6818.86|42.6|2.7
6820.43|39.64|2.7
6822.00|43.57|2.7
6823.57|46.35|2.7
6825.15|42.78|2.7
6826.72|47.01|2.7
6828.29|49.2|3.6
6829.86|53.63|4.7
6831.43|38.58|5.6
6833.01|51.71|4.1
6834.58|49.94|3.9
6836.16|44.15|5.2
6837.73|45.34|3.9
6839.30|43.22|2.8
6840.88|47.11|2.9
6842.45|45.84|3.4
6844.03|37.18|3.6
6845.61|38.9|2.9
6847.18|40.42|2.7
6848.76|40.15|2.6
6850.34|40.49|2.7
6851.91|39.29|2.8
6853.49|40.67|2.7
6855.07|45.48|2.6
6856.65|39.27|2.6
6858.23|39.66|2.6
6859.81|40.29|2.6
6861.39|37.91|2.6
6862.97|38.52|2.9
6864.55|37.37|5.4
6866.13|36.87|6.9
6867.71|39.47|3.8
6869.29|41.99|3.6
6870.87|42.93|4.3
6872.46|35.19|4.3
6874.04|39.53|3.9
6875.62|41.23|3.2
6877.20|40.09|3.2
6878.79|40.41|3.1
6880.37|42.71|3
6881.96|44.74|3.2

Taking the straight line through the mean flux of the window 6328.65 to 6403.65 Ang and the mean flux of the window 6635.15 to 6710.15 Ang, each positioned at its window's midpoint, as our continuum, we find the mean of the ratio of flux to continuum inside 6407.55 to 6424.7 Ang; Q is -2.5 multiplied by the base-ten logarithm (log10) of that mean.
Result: 0.07 mag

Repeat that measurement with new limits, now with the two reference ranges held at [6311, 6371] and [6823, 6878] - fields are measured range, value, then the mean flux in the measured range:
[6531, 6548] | 0.09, 34.8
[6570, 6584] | 0.04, 37.1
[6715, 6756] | 0.26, 31.9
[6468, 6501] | 0.04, 35.7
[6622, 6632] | 0.06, 37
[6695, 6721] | 0.11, 36.3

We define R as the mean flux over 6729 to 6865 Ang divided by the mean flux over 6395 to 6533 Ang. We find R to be 1.1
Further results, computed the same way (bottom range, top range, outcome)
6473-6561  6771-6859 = 1.19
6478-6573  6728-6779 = 1.01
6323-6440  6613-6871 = 1.08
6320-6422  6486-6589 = 1.00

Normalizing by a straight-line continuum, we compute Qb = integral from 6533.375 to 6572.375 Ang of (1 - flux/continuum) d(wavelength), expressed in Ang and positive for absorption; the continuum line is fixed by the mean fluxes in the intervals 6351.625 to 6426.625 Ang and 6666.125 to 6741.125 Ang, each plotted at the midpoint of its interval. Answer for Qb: -1.3 Ang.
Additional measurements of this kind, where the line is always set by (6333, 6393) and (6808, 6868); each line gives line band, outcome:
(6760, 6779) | 0.3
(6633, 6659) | 0.9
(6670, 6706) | 3.2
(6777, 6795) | 1.0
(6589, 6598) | -0.4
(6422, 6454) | 0.9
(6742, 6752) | 2.1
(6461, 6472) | -0.2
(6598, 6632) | 1.3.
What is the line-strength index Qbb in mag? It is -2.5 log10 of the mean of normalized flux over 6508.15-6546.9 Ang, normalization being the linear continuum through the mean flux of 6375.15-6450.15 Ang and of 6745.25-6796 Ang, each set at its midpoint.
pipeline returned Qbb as 0.07 mag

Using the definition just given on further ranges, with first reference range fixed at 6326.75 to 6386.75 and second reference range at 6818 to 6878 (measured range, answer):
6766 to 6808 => 0.03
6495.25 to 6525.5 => 0.08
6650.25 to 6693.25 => 0.05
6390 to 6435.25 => -0.01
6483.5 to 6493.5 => 0.06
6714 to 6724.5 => 0.21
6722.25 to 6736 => 0.29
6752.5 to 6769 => -0.01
